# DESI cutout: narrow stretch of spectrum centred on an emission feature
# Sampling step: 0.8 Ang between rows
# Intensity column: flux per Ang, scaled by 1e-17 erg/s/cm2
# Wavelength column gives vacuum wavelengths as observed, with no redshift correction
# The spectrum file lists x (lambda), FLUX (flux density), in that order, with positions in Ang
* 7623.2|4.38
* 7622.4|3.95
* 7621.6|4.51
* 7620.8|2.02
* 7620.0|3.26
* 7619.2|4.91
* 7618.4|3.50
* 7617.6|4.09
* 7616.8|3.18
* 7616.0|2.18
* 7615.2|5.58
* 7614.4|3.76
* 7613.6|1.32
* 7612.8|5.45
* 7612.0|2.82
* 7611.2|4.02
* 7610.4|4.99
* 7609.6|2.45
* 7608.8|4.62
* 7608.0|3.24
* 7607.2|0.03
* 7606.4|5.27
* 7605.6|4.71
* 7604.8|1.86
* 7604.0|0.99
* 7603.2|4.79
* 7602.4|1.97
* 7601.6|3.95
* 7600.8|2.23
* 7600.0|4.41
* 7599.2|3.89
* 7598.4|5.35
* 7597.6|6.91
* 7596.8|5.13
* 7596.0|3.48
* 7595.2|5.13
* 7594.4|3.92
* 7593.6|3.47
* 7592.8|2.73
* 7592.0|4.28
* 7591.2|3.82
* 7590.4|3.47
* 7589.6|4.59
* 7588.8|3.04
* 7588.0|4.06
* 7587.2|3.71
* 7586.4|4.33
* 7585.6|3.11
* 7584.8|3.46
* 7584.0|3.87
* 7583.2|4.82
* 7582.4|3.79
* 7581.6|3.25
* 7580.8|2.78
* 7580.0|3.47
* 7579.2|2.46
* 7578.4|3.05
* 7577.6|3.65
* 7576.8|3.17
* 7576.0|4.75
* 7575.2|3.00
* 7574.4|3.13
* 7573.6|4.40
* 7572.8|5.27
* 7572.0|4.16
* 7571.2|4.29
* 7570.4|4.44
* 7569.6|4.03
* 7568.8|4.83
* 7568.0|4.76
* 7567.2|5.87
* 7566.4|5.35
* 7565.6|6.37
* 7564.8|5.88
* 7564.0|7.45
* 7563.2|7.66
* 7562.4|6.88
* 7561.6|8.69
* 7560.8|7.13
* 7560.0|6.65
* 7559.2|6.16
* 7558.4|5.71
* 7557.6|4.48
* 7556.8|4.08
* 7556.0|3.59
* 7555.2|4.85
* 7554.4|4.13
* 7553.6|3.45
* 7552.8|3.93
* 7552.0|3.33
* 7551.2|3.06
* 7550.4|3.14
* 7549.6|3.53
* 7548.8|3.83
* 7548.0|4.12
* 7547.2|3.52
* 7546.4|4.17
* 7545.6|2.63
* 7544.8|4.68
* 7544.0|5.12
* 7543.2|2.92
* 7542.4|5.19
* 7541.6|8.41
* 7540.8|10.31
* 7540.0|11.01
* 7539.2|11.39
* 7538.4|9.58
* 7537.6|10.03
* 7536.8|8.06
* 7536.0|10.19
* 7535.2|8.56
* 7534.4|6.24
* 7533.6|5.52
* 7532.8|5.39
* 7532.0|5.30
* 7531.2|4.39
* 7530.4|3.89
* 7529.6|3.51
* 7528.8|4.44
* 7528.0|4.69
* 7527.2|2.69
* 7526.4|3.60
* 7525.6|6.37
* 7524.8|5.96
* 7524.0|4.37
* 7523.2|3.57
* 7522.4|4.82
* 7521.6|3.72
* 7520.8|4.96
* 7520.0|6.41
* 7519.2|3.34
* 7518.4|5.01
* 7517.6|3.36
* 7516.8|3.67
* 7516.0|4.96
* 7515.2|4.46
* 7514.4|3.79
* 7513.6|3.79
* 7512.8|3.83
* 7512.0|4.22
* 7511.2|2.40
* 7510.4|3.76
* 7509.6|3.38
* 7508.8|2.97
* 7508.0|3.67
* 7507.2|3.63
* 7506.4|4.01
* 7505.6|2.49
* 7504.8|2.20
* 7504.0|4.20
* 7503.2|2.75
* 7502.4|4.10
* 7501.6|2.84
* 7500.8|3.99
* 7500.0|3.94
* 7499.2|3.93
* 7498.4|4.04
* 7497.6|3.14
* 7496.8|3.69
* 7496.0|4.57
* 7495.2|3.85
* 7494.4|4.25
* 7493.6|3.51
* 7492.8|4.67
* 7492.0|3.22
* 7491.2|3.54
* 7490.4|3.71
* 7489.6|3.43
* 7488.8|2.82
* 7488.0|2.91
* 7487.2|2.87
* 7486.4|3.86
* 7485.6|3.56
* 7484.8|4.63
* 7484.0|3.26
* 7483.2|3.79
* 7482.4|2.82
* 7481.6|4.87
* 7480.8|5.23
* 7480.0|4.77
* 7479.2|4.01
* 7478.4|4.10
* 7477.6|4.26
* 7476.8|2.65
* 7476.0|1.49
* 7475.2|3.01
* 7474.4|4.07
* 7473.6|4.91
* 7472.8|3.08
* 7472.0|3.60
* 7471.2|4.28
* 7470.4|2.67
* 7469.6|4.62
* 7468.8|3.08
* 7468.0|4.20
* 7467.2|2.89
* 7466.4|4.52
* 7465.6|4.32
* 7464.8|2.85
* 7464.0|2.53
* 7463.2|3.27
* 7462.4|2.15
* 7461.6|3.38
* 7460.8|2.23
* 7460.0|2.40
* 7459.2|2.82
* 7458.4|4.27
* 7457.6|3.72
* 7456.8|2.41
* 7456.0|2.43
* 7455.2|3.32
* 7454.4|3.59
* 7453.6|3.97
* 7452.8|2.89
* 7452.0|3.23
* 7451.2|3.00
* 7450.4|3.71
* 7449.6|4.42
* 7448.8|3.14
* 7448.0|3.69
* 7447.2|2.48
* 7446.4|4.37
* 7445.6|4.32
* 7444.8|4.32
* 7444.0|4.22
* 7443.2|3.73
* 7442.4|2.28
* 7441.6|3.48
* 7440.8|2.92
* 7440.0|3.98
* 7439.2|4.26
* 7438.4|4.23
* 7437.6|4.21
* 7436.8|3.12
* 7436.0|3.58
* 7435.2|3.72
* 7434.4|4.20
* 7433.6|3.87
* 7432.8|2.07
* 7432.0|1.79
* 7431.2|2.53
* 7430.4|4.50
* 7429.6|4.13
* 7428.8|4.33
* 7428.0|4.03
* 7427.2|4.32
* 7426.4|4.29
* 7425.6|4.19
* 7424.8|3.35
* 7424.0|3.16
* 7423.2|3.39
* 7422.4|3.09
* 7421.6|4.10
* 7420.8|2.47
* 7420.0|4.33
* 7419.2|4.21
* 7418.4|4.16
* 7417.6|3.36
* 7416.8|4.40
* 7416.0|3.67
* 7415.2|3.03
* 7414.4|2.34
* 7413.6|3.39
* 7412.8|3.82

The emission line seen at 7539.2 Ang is Halpha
